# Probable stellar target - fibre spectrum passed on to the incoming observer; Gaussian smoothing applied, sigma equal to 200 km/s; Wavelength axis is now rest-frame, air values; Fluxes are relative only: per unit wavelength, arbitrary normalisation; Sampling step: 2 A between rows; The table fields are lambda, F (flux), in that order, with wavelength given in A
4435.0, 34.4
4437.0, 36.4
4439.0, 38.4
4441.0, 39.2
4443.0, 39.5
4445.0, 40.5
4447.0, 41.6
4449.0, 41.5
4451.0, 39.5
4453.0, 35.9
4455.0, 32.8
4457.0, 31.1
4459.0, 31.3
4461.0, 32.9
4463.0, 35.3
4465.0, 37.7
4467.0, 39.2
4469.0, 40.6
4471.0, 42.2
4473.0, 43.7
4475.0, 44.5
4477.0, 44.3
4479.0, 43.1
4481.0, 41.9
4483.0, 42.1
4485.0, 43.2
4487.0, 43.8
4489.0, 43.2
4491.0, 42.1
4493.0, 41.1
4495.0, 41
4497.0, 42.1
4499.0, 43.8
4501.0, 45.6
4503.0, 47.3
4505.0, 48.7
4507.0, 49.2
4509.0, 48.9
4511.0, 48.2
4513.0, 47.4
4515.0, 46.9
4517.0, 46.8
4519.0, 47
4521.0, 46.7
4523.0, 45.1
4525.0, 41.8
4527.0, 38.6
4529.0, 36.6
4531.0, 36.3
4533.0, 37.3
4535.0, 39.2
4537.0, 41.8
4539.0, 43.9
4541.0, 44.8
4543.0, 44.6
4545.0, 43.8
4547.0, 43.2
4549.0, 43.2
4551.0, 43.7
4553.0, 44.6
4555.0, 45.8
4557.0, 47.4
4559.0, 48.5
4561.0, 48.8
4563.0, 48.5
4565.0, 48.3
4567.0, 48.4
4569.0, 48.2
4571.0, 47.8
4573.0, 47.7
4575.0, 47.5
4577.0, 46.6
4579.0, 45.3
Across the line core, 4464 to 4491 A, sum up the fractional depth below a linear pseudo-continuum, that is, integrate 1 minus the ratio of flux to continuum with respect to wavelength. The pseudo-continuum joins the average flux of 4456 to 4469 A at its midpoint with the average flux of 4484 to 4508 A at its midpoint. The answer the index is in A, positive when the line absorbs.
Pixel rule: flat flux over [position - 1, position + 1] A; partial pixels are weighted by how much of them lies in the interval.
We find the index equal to -2.2 A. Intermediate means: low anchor 35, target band 42.3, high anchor 44.3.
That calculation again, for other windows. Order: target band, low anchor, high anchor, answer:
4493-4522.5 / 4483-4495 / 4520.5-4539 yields -3.3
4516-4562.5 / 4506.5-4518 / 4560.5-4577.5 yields 4.3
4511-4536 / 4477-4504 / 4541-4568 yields 1.1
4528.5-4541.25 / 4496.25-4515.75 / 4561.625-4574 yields 2.1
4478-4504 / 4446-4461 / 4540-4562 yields -2.3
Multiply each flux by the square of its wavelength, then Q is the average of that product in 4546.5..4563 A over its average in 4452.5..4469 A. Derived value 1.37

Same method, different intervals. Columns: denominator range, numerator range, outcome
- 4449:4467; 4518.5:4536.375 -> 1.20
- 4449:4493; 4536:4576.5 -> 1.21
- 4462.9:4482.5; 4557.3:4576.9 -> 1.21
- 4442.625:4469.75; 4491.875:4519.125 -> 1.27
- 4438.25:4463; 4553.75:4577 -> 1.36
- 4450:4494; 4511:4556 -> 1.12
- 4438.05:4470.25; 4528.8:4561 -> 1.20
